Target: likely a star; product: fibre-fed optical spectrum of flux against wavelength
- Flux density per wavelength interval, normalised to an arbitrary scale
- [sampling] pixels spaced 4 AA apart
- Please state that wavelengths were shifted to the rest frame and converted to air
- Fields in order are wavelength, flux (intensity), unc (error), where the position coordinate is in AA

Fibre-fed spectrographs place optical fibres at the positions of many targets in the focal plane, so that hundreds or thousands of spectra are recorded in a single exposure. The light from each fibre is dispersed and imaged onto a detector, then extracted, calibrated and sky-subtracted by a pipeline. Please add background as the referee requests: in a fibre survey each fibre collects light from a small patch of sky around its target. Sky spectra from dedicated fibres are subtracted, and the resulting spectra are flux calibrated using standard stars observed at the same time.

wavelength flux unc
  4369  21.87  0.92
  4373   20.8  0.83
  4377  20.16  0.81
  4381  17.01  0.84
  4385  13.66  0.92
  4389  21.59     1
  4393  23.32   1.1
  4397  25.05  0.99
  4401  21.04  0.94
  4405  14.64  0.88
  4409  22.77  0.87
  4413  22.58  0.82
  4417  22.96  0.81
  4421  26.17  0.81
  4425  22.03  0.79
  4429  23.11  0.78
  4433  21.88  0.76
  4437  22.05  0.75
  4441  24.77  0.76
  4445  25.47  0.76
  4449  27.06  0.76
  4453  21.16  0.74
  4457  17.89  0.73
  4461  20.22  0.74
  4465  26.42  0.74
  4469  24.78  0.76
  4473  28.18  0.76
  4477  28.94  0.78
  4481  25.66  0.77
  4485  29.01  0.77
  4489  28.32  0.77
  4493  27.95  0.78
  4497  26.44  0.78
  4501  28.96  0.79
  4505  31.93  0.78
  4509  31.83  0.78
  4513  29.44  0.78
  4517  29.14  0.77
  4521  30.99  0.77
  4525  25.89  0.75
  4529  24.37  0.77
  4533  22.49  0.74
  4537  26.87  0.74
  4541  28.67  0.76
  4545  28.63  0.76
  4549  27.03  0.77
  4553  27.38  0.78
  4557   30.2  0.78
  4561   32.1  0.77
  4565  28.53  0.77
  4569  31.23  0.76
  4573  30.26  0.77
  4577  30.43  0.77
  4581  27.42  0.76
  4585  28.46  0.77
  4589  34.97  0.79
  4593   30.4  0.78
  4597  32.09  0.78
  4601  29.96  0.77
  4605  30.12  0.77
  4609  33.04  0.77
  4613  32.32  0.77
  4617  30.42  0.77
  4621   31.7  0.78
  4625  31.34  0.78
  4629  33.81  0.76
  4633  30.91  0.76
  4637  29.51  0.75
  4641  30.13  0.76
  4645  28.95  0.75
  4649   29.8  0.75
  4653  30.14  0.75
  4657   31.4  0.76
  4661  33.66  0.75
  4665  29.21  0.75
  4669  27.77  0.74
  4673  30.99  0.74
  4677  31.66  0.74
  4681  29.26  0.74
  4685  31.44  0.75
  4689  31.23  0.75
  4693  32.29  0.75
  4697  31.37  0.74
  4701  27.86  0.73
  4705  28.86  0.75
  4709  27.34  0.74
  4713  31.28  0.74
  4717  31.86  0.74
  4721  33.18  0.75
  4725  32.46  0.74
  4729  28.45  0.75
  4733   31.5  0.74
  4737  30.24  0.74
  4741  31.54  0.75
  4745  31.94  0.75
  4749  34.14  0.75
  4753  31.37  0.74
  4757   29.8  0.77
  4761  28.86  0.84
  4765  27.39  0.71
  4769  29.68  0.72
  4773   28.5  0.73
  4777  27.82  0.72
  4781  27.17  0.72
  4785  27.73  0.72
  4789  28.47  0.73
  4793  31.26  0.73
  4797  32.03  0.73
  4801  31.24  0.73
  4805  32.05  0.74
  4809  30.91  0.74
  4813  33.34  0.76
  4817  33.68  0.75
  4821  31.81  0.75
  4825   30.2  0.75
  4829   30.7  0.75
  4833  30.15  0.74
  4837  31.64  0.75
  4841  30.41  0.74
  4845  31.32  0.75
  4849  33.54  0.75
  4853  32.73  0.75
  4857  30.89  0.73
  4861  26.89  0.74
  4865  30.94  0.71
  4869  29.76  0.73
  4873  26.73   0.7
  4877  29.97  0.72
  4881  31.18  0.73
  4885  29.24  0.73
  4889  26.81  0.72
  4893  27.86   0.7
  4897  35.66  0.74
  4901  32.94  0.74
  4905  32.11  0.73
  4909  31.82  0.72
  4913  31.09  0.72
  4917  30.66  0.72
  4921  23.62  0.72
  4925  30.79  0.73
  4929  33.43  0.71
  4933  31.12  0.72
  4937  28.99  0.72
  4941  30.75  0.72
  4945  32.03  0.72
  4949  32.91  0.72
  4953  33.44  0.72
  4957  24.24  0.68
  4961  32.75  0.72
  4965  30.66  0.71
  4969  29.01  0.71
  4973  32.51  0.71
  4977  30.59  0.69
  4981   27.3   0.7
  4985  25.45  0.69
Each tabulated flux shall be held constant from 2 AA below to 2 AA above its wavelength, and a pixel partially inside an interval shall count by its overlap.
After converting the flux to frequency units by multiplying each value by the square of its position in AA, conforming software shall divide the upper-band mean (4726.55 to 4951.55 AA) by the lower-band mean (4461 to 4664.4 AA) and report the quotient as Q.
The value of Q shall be 1.2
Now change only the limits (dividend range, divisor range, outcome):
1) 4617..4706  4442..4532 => 1.23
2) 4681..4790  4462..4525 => 1.18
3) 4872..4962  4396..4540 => 1.46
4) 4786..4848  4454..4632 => 1.22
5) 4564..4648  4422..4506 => 1.30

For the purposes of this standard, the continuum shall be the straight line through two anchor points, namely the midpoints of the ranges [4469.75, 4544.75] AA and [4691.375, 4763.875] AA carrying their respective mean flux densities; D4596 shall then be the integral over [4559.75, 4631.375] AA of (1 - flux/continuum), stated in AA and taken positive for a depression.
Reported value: -4.7 AA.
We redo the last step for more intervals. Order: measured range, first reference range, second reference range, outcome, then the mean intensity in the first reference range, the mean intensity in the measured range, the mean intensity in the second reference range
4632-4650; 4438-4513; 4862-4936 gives -1.22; 26.4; 29.8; 30.3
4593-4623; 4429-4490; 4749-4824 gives -4.51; 24.7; 31.3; 30.3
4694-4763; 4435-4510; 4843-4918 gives -4.26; 26.1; 30.7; 30.6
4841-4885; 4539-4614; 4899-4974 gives 0.42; 30.1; 30.3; 30.8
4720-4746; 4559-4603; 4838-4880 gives -0.68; 30.5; 31.2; 30.4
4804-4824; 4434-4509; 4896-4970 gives -1.78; 26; 32.3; 30.9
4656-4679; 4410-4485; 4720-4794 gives -2.00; 24.1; 30.8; 30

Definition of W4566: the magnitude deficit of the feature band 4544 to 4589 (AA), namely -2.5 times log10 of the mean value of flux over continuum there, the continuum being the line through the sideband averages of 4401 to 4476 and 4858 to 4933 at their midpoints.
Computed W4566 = -0.18 mag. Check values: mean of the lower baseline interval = 23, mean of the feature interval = 29.5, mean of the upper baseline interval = 30.1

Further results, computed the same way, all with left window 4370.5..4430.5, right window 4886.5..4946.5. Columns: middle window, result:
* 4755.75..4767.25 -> -0.03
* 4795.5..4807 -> -0.12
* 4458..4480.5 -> -0.13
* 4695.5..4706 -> -0.10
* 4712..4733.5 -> -0.16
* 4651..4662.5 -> -0.22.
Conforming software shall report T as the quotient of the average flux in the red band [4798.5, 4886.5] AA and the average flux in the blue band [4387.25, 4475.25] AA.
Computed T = 1.34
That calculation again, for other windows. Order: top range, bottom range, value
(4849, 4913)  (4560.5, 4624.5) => 0.99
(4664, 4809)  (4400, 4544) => 1.19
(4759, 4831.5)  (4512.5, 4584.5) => 1.06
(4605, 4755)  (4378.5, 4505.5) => 1.30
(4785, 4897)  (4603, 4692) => 0.99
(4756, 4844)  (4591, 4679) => 0.98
